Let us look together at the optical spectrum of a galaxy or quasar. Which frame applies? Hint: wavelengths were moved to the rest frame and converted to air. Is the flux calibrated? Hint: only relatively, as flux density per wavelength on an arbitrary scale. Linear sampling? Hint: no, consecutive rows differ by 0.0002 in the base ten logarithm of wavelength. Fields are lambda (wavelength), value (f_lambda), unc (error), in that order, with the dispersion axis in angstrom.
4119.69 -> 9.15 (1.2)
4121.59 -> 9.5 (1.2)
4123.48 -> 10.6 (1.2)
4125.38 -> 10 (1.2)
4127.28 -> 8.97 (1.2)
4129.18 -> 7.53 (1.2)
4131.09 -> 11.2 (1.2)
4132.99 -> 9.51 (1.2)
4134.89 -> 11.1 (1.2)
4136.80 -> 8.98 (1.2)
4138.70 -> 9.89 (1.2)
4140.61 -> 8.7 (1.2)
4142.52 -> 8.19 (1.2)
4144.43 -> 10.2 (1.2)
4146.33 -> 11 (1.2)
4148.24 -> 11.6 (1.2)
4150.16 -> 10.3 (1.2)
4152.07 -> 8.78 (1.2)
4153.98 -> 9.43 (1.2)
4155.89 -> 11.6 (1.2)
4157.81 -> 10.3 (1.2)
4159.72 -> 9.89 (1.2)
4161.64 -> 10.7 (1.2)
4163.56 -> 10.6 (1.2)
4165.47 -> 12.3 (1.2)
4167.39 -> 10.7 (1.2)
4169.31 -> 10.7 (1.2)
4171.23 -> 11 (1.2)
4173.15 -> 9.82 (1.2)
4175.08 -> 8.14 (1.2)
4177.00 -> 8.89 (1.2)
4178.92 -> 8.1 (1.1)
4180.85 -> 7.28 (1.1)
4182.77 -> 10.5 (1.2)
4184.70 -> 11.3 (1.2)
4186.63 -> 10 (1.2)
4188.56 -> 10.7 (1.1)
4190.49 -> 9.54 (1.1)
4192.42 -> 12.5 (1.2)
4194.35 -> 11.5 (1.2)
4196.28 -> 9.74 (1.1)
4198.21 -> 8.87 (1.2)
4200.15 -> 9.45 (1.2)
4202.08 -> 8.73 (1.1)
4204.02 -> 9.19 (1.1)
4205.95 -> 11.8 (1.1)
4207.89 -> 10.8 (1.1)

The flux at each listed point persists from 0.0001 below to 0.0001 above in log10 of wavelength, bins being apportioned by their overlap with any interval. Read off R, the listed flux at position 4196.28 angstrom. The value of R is 9.74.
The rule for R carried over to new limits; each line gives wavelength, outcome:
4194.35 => 11.5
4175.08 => 8.14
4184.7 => 11.3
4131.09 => 11.2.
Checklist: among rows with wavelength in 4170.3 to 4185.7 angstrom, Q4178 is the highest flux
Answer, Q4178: 11.3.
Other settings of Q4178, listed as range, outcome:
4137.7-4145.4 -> 10.2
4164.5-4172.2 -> 12.3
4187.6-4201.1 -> 12.5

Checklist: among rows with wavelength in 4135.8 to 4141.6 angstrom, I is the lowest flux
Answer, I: 8.7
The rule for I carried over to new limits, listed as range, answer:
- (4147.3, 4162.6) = 8.78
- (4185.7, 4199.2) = 8.87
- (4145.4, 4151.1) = 10.3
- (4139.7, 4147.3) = 8.19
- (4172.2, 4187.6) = 7.28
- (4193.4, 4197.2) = 9.74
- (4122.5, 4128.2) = 8.97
